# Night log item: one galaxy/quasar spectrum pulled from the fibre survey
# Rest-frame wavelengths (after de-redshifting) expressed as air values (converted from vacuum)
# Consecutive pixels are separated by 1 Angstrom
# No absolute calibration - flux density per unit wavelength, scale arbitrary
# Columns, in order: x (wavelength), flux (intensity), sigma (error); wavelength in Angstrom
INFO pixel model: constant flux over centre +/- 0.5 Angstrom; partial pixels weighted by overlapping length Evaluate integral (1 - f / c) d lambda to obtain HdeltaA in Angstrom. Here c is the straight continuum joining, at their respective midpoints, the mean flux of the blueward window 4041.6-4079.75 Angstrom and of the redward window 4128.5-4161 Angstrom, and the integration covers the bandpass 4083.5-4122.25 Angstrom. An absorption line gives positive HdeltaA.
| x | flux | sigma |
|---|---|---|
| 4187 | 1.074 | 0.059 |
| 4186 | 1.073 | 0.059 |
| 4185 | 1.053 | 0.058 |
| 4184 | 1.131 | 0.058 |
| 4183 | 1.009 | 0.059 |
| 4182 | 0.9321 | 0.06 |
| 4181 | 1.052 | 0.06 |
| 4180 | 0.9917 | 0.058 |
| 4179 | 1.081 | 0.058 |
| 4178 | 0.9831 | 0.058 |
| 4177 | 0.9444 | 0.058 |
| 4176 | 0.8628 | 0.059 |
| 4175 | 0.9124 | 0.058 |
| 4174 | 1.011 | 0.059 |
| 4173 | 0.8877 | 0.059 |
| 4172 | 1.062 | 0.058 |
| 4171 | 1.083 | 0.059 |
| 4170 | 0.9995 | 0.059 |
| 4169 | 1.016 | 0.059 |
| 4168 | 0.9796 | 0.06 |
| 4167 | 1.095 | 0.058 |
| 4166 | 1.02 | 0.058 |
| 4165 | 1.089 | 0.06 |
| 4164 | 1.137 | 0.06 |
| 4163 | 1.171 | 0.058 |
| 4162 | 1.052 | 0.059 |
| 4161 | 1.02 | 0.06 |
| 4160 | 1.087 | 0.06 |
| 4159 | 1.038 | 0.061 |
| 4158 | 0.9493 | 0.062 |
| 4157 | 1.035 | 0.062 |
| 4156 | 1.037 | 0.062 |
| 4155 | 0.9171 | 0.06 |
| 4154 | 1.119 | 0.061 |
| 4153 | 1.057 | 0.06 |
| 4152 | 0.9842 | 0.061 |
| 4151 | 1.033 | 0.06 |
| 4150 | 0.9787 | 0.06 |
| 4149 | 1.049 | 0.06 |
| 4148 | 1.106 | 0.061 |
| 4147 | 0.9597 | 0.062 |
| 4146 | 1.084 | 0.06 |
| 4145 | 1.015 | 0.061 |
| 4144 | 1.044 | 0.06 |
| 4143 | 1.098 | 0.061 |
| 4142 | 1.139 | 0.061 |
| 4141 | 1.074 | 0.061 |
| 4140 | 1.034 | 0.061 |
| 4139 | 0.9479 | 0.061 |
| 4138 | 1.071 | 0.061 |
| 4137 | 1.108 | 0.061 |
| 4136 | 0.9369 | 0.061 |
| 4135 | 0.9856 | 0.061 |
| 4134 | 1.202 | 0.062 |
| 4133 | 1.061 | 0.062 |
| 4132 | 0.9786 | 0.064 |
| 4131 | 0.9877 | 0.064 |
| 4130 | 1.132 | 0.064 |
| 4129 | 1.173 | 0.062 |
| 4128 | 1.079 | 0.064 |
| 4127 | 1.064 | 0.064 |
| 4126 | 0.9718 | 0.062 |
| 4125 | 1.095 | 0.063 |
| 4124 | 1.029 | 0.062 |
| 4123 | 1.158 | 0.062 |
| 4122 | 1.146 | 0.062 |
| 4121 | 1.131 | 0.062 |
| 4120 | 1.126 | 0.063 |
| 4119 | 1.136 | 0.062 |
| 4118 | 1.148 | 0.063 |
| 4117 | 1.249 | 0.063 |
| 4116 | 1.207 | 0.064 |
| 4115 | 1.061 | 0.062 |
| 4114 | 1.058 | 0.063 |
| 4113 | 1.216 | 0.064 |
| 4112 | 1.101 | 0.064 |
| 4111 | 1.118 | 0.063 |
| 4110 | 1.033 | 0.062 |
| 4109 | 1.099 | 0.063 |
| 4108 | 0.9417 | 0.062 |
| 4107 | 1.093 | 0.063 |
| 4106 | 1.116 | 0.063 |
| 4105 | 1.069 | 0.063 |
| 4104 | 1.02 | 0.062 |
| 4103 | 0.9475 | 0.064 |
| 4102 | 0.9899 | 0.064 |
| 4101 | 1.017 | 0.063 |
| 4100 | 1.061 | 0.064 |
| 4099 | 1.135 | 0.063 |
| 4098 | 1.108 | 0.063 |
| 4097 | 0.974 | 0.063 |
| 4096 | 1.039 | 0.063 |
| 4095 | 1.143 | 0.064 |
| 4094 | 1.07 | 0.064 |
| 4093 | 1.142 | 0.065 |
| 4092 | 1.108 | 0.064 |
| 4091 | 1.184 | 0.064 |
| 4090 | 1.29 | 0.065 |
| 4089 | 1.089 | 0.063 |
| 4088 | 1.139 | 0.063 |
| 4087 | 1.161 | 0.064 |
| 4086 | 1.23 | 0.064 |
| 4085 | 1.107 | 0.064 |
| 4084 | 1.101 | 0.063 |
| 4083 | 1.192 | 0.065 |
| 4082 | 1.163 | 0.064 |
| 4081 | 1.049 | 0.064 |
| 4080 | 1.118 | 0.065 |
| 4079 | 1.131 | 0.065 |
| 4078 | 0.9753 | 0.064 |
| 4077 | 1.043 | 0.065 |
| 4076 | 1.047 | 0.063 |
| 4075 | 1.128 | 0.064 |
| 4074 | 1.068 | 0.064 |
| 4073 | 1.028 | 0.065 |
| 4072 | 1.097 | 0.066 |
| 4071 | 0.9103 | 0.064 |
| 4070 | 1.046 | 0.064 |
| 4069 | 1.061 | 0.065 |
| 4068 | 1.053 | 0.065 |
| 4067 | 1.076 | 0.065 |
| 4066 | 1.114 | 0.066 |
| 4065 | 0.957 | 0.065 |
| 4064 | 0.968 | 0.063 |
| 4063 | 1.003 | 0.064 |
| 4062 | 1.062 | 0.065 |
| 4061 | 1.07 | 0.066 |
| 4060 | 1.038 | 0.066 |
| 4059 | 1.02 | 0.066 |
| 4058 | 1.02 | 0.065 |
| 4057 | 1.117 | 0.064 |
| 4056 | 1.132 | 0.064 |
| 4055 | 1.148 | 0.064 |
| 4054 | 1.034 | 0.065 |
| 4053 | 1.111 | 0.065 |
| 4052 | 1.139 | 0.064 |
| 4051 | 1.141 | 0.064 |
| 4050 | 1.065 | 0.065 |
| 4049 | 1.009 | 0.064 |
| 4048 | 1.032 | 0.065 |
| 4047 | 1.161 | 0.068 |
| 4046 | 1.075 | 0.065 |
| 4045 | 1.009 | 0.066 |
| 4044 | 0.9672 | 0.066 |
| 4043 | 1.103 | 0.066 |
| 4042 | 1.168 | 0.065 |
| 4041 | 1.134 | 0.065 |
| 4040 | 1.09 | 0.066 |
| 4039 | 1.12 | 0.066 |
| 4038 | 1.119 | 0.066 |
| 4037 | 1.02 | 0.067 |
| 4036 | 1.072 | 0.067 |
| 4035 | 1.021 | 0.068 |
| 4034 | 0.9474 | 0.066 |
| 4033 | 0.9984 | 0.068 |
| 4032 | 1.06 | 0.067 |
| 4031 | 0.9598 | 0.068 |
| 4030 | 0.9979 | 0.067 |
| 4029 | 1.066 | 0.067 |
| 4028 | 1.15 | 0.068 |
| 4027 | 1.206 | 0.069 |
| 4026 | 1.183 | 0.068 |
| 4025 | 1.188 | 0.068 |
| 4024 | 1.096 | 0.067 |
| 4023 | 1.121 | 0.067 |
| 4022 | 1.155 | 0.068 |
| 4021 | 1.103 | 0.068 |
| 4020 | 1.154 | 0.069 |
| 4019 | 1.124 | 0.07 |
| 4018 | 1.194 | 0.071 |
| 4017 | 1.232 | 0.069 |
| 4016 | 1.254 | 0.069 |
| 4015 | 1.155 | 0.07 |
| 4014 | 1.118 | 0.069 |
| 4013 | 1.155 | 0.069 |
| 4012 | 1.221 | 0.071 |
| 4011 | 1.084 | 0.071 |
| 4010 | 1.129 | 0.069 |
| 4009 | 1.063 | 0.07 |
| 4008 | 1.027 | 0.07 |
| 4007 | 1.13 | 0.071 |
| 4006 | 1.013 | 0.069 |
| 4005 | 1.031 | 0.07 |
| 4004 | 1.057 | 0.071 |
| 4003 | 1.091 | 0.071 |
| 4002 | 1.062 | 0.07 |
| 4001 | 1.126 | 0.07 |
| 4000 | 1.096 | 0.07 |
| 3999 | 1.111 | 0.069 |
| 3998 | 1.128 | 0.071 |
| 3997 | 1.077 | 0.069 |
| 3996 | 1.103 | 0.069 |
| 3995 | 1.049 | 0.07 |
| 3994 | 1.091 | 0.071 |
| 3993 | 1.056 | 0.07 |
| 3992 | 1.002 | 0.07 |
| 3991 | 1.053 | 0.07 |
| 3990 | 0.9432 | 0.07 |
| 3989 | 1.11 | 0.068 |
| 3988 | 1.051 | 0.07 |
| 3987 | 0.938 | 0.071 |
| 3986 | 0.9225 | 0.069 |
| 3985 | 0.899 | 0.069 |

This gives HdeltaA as -1.9 Angstrom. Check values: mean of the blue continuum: 1.06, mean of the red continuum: 1.04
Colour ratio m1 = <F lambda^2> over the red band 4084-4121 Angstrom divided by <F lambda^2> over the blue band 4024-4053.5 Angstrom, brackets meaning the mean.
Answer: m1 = 1.1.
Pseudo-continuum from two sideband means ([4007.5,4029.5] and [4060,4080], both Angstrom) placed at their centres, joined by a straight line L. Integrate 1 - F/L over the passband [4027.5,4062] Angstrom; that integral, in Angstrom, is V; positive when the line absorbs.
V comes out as 0.8 Angstrom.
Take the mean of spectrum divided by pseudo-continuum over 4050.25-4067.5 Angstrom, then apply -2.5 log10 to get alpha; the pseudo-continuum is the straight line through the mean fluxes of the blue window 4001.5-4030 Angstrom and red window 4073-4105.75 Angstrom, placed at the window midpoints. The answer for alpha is 0.04 mag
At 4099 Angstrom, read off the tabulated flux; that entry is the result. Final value 1.135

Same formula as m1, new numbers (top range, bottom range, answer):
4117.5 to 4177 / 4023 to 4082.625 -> 1.03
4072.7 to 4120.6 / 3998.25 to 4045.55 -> 1.04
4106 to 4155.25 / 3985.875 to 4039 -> 1.04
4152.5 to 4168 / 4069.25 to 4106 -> 1.00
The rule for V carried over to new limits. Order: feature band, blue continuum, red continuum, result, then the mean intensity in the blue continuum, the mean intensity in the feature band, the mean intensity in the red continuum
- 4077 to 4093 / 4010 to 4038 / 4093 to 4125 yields -0.5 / 1.11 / 1.13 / 1.09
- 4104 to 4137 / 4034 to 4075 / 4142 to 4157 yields -1.4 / 1.06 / 1.09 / 1.04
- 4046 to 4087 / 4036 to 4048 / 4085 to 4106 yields 0.6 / 1.08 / 1.08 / 1.1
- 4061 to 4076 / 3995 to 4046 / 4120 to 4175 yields 0.5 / 1.1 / 1.04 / 1.05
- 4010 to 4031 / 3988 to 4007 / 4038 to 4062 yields -1.3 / 1.07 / 1.14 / 1.08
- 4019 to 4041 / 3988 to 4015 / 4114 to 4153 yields -0.2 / 1.08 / 1.09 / 1.07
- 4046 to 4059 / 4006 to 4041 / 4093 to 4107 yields 0.0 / 1.11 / 1.09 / 1.06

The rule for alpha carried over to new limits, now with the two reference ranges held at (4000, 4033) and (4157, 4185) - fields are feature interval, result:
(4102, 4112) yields 0.01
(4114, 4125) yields -0.08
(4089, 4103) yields -0.02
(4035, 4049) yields 0.02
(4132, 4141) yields 0.00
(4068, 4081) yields 0.03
